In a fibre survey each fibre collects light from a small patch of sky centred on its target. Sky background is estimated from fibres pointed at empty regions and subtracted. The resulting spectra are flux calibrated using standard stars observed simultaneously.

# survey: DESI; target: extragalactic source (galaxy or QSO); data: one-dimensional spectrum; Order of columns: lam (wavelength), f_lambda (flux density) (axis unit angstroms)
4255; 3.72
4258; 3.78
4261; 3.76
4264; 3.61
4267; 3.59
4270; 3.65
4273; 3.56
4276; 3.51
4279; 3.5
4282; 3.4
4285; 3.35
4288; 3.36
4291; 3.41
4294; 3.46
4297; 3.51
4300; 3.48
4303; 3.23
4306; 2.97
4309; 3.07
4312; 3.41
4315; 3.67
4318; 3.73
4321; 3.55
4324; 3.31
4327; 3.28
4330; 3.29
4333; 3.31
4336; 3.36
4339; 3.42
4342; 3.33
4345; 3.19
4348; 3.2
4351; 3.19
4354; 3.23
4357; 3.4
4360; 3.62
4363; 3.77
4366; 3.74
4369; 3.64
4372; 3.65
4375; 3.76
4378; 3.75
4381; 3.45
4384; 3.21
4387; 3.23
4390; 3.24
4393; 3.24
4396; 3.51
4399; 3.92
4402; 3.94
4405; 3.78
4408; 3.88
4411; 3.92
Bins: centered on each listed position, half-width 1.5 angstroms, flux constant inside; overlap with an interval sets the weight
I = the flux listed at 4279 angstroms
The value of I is 3.5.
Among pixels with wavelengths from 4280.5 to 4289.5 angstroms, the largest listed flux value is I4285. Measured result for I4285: 3.4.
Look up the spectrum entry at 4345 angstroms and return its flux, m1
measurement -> 3.19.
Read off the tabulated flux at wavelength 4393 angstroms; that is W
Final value 3.24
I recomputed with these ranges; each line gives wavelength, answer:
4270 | 3.65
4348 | 3.2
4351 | 3.19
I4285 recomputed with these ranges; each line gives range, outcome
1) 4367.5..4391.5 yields 3.76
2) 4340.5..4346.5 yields 3.33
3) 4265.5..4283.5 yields 3.65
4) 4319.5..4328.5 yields 3.55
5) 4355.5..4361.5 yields 3.62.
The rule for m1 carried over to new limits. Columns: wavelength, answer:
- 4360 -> 3.62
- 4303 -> 3.23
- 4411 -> 3.92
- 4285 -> 3.35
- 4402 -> 3.94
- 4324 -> 3.31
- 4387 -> 3.23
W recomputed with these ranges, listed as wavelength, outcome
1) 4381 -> 3.45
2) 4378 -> 3.75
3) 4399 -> 3.92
